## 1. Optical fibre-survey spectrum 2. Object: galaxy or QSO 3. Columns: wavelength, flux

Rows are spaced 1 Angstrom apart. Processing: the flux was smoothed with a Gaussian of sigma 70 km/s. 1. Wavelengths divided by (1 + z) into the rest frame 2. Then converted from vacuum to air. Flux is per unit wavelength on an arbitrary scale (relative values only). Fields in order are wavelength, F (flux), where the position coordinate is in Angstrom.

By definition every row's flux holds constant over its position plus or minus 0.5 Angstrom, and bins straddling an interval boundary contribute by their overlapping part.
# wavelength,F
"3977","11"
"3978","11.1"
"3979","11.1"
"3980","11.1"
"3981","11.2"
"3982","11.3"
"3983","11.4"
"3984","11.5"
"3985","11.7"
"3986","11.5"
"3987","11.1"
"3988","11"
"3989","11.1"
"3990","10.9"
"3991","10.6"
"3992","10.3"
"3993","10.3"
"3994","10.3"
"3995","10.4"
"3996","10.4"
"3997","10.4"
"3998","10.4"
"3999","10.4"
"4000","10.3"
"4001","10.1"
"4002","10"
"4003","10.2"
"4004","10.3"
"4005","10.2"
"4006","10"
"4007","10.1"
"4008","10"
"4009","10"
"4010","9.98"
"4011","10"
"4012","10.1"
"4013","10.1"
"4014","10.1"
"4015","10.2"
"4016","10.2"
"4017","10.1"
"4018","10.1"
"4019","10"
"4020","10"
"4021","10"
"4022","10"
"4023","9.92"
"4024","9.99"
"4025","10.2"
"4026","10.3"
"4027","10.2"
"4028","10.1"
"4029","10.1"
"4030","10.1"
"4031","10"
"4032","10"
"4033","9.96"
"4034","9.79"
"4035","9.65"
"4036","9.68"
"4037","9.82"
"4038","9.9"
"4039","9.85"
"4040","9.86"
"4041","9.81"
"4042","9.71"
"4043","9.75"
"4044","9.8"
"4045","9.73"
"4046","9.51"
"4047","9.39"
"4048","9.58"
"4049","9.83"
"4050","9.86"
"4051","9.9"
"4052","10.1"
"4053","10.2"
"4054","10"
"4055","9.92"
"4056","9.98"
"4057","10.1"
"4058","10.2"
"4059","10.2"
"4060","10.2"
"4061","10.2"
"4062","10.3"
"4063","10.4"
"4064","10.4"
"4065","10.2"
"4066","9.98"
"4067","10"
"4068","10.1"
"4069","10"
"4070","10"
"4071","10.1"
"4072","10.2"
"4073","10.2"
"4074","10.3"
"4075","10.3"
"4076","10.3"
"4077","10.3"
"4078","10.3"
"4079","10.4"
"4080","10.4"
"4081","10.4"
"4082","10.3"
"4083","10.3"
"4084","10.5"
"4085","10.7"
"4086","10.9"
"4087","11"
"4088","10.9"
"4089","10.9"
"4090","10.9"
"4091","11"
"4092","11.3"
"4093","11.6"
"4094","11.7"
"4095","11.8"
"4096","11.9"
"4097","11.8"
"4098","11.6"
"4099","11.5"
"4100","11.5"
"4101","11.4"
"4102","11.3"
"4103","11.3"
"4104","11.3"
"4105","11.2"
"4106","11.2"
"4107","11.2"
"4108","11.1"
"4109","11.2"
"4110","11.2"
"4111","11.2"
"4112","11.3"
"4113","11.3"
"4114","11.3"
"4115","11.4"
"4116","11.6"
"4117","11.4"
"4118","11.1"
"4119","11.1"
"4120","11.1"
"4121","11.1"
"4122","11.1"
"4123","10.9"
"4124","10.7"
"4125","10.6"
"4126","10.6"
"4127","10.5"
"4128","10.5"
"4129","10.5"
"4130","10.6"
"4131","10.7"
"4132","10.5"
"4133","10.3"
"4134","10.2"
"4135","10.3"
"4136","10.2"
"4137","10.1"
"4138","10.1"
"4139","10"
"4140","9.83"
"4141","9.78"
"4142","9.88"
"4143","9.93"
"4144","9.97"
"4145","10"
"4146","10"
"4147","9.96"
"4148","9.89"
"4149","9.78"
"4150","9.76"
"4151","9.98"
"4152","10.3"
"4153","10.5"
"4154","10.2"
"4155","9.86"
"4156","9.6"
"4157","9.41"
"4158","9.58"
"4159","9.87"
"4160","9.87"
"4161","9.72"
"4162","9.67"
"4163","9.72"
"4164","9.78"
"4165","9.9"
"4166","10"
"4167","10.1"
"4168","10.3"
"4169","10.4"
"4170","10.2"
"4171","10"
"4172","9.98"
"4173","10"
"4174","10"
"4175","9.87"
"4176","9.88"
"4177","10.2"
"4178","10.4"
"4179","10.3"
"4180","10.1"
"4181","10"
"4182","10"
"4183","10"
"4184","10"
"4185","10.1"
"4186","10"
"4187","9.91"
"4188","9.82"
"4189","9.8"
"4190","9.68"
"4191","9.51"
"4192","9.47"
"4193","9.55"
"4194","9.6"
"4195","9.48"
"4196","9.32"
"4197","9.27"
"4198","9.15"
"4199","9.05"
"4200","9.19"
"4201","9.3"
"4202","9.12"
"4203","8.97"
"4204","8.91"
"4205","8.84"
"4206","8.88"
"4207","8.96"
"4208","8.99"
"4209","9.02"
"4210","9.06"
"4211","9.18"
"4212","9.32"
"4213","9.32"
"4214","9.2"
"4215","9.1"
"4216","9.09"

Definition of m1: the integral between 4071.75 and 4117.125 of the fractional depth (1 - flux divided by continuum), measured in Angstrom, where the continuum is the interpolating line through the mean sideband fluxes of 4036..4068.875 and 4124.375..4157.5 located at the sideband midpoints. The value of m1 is -4.44 Angstrom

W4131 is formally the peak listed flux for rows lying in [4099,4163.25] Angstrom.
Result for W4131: 11.6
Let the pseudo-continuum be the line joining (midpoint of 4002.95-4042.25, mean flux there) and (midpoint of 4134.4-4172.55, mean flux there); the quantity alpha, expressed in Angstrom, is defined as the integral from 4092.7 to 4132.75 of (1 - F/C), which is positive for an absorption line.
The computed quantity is -4.77 Angstrom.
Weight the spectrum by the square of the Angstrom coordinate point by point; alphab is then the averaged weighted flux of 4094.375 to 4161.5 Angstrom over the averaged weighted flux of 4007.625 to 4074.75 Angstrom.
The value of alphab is 1.1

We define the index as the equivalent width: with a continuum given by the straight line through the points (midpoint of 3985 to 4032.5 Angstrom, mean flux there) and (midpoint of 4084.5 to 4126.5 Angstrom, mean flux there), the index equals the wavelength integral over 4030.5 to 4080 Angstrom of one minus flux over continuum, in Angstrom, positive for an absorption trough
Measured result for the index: 3.3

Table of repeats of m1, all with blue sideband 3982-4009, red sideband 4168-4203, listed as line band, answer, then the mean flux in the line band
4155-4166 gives 0.17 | 9.73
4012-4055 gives 1.97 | 9.94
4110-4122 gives -1.41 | 11.3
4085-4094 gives -0.79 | 11.1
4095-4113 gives -2.23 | 11.4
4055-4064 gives 0.10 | 10.2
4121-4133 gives -0.76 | 10.7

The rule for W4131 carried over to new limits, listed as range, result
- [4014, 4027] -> 10.3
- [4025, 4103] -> 11.9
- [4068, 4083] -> 10.4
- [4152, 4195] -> 10.5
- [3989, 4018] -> 11.1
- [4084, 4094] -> 11.7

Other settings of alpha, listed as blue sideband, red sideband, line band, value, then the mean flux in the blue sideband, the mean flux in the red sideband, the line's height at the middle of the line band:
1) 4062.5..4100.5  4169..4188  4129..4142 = 0.16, 10.7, 10.1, 10.3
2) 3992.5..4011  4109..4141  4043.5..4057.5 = 0.76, 10.2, 10.7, 10.4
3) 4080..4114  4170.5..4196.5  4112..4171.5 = 1.13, 11.2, 9.88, 10.5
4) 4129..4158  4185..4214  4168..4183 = -0.72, 10.1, 9.32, 9.64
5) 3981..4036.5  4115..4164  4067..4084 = 0.09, 10.3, 10.3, 10.3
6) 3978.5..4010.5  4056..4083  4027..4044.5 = 0.86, 10.6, 10.2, 10.4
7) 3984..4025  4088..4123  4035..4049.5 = 1.31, 10.3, 11.3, 10.7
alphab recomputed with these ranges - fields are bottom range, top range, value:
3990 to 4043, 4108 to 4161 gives 1.10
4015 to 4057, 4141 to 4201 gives 1.06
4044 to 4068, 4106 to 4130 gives 1.14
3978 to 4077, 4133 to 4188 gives 1.04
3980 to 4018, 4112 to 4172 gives 1.05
